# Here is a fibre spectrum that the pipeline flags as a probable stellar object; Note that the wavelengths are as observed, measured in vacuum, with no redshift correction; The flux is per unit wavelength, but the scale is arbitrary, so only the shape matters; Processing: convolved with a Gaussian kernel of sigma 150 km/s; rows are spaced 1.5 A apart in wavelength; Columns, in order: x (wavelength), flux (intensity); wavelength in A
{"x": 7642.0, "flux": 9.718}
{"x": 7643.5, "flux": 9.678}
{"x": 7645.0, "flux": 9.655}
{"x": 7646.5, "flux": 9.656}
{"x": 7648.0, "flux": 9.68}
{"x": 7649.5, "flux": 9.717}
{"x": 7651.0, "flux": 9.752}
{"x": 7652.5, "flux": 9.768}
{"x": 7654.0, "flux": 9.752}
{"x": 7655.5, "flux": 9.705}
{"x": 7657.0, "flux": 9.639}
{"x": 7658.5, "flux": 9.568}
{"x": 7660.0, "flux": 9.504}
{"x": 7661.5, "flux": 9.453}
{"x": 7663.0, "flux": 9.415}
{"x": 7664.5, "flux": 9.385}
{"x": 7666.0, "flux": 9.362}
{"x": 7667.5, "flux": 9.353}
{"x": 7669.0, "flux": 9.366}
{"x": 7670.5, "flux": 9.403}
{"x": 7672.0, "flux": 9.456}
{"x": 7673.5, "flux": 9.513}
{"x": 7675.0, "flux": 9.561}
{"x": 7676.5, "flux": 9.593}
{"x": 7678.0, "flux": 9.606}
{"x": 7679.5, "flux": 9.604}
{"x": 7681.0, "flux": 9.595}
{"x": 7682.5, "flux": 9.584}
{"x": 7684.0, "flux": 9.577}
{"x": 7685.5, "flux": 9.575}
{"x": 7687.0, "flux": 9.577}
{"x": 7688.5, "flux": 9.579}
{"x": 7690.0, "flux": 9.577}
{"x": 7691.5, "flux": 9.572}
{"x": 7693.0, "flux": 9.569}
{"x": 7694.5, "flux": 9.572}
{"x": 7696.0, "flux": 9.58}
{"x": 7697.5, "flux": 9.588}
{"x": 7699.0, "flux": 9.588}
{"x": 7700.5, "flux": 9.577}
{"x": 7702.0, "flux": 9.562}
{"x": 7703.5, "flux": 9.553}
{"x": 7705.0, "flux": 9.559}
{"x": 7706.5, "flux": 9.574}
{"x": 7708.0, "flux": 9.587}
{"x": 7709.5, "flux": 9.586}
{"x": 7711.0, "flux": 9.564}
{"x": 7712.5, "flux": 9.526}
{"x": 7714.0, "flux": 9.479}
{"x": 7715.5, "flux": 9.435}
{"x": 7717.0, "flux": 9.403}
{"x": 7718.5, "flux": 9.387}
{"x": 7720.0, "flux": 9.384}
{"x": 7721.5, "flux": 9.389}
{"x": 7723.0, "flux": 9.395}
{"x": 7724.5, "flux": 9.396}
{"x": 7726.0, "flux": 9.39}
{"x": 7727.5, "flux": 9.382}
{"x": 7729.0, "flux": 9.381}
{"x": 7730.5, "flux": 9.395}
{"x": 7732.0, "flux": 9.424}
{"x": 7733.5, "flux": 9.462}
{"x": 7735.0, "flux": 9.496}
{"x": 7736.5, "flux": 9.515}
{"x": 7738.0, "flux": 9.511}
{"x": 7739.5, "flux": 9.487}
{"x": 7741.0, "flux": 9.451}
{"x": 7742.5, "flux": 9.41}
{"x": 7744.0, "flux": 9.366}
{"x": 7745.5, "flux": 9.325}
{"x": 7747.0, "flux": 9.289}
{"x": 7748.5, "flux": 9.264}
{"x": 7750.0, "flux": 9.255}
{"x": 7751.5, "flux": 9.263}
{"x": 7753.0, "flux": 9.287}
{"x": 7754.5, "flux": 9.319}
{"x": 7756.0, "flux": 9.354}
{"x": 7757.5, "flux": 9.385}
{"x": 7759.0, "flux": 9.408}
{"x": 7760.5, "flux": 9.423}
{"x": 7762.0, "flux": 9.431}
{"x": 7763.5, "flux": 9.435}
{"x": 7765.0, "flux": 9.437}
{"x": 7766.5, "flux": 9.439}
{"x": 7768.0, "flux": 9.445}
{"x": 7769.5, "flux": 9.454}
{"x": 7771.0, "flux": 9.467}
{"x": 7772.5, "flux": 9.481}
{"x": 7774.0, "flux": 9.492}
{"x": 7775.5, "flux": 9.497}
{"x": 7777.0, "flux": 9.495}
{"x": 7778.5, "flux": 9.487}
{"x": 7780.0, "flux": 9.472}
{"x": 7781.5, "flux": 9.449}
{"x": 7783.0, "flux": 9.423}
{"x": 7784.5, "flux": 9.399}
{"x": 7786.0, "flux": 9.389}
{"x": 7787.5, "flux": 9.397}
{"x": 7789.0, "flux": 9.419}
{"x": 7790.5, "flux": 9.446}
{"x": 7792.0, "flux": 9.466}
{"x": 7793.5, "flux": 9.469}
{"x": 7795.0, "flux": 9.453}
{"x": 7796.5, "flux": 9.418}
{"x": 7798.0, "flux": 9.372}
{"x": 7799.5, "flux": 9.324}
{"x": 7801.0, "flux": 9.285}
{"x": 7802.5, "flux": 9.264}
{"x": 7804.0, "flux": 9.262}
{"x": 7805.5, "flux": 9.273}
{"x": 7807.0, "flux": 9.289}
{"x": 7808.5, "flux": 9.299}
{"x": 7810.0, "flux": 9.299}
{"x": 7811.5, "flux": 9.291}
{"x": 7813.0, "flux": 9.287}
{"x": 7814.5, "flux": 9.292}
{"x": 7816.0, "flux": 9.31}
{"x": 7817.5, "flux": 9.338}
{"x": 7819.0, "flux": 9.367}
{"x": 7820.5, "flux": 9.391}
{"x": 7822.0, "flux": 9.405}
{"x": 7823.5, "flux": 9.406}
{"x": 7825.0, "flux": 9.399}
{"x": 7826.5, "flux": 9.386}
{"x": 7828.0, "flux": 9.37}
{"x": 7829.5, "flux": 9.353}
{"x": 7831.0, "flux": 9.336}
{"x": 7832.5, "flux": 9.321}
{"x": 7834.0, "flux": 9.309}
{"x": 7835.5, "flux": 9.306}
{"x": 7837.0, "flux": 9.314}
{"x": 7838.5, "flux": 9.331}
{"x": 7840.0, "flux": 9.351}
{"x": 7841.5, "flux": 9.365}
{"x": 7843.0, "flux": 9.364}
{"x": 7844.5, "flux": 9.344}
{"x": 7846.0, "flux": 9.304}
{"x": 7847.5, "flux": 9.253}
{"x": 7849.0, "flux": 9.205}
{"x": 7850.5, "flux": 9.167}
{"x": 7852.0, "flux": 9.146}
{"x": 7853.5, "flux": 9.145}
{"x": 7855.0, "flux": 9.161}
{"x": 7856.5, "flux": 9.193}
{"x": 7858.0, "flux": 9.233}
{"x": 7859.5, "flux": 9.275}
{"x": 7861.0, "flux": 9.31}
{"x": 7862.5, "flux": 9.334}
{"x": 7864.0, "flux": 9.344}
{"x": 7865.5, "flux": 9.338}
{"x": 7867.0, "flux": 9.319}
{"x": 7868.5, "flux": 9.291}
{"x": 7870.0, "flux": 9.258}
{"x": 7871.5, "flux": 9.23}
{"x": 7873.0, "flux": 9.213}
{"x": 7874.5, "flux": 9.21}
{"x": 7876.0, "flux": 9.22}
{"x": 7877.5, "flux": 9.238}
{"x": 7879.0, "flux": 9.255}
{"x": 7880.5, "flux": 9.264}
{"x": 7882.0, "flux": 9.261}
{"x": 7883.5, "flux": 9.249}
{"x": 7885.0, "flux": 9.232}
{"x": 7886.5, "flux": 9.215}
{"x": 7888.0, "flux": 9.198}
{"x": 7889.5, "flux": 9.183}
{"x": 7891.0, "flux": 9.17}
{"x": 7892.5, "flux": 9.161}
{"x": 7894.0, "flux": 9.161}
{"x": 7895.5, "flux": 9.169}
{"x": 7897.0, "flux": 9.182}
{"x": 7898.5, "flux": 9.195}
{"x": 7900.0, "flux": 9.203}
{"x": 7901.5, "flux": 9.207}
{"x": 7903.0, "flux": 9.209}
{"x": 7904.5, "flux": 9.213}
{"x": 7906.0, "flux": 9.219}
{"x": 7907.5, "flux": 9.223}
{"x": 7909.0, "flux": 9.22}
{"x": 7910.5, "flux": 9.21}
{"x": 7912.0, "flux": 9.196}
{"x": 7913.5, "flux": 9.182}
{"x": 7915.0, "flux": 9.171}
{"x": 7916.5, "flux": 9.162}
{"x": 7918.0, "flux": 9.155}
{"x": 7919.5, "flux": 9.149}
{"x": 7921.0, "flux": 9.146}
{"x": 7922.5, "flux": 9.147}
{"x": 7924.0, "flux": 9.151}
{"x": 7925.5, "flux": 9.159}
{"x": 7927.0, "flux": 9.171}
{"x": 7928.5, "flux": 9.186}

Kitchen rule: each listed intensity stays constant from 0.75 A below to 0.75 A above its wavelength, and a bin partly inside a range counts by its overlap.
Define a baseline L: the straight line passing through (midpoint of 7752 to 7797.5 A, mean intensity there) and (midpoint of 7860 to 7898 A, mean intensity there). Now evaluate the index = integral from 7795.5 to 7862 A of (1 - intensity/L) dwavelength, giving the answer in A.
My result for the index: 0.2 A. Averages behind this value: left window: 9.43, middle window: 9.31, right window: 9.24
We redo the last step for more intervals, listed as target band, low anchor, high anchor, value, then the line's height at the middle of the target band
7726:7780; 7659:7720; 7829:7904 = 0.1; 9.42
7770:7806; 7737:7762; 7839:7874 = -0.3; 9.33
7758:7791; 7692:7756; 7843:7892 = -0.2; 9.38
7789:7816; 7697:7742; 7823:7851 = 0.1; 9.37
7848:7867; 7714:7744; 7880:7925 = 0.0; 9.25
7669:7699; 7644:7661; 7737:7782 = 0.1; 9.59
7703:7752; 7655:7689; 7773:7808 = 0.2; 9.46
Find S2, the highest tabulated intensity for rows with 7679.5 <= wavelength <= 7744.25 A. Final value 9.604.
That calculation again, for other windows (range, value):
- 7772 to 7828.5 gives 9.497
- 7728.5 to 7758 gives 9.515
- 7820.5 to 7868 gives 9.406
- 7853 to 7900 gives 9.344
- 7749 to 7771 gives 9.467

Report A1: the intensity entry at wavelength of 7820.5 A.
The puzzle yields 9.391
